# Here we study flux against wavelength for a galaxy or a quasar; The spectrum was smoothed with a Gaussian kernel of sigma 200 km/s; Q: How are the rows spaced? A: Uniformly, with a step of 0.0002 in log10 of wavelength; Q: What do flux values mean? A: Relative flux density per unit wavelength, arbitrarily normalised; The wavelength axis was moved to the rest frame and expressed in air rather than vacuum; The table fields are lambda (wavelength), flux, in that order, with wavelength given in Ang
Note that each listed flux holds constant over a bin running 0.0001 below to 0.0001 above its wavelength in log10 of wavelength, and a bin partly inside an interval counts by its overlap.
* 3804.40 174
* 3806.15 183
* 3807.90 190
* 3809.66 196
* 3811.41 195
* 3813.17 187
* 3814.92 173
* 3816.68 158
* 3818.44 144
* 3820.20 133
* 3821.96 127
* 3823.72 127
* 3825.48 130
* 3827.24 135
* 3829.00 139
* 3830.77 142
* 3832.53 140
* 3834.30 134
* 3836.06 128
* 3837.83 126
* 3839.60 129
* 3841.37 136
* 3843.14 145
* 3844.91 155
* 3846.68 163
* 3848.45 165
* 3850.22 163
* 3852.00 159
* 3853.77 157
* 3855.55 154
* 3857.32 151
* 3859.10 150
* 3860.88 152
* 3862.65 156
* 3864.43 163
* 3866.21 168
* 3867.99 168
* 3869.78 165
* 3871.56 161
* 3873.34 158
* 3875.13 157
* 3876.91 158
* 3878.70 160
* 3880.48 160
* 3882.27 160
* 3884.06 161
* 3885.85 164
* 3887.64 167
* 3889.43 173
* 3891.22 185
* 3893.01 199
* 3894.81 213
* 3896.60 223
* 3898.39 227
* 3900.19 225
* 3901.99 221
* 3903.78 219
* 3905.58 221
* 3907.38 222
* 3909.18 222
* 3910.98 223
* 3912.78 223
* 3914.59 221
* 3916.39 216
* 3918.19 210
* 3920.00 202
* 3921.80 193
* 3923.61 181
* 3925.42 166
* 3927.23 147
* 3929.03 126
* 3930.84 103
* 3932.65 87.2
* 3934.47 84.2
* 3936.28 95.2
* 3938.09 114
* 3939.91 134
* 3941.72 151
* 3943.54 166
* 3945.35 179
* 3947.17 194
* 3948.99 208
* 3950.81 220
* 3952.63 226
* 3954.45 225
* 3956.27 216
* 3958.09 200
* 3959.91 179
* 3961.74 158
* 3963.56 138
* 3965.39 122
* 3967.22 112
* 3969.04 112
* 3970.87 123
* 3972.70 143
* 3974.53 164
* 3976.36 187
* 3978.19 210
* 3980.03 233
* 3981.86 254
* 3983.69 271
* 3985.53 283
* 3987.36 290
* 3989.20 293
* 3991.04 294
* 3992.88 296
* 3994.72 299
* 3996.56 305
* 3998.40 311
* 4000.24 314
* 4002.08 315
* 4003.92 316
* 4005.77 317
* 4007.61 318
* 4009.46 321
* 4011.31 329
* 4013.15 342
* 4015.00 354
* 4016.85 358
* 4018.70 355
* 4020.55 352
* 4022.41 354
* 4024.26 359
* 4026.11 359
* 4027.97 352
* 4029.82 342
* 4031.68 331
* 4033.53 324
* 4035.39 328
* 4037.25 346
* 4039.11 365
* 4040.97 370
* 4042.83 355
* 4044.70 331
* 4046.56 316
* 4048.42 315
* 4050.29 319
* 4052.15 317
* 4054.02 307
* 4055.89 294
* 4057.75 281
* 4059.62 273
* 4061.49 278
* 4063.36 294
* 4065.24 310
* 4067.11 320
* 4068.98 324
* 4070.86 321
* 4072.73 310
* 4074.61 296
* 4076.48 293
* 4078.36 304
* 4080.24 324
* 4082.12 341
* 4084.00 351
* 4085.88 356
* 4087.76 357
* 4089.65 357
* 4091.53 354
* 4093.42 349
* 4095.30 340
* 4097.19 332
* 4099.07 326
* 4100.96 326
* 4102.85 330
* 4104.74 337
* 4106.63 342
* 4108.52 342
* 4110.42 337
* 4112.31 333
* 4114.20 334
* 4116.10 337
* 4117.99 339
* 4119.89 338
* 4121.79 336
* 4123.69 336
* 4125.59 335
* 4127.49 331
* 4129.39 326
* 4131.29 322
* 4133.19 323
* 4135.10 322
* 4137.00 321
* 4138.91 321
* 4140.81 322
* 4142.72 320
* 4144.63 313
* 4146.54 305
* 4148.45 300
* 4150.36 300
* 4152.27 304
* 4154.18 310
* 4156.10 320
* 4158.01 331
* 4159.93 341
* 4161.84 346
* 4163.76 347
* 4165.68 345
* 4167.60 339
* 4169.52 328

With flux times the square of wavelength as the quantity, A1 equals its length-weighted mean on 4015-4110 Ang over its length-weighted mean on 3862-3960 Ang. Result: 1.99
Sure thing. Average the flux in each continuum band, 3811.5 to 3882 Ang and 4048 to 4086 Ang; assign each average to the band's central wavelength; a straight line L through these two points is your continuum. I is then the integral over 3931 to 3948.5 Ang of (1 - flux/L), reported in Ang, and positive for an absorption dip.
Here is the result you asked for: 6.8 Ang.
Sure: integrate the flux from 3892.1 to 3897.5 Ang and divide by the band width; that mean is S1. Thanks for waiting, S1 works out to 212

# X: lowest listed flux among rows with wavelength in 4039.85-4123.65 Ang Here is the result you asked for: 273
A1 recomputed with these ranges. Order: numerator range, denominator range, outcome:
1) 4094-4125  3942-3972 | 2.09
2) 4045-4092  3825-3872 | 2.36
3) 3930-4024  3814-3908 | 1.50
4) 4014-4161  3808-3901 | 2.29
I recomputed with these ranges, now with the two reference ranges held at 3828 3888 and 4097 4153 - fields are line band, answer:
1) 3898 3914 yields -3.3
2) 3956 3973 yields 5.6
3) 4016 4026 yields -3.7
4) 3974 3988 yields -0.2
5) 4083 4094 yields -1.9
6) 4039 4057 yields -3.3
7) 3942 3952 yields 0.9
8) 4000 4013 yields -3.7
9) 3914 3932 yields 1.9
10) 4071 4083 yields -0.7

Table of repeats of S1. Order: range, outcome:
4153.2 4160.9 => 326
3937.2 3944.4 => 141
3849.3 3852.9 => 161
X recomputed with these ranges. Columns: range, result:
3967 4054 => 112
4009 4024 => 321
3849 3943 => 84.2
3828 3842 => 126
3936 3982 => 95.2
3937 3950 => 114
